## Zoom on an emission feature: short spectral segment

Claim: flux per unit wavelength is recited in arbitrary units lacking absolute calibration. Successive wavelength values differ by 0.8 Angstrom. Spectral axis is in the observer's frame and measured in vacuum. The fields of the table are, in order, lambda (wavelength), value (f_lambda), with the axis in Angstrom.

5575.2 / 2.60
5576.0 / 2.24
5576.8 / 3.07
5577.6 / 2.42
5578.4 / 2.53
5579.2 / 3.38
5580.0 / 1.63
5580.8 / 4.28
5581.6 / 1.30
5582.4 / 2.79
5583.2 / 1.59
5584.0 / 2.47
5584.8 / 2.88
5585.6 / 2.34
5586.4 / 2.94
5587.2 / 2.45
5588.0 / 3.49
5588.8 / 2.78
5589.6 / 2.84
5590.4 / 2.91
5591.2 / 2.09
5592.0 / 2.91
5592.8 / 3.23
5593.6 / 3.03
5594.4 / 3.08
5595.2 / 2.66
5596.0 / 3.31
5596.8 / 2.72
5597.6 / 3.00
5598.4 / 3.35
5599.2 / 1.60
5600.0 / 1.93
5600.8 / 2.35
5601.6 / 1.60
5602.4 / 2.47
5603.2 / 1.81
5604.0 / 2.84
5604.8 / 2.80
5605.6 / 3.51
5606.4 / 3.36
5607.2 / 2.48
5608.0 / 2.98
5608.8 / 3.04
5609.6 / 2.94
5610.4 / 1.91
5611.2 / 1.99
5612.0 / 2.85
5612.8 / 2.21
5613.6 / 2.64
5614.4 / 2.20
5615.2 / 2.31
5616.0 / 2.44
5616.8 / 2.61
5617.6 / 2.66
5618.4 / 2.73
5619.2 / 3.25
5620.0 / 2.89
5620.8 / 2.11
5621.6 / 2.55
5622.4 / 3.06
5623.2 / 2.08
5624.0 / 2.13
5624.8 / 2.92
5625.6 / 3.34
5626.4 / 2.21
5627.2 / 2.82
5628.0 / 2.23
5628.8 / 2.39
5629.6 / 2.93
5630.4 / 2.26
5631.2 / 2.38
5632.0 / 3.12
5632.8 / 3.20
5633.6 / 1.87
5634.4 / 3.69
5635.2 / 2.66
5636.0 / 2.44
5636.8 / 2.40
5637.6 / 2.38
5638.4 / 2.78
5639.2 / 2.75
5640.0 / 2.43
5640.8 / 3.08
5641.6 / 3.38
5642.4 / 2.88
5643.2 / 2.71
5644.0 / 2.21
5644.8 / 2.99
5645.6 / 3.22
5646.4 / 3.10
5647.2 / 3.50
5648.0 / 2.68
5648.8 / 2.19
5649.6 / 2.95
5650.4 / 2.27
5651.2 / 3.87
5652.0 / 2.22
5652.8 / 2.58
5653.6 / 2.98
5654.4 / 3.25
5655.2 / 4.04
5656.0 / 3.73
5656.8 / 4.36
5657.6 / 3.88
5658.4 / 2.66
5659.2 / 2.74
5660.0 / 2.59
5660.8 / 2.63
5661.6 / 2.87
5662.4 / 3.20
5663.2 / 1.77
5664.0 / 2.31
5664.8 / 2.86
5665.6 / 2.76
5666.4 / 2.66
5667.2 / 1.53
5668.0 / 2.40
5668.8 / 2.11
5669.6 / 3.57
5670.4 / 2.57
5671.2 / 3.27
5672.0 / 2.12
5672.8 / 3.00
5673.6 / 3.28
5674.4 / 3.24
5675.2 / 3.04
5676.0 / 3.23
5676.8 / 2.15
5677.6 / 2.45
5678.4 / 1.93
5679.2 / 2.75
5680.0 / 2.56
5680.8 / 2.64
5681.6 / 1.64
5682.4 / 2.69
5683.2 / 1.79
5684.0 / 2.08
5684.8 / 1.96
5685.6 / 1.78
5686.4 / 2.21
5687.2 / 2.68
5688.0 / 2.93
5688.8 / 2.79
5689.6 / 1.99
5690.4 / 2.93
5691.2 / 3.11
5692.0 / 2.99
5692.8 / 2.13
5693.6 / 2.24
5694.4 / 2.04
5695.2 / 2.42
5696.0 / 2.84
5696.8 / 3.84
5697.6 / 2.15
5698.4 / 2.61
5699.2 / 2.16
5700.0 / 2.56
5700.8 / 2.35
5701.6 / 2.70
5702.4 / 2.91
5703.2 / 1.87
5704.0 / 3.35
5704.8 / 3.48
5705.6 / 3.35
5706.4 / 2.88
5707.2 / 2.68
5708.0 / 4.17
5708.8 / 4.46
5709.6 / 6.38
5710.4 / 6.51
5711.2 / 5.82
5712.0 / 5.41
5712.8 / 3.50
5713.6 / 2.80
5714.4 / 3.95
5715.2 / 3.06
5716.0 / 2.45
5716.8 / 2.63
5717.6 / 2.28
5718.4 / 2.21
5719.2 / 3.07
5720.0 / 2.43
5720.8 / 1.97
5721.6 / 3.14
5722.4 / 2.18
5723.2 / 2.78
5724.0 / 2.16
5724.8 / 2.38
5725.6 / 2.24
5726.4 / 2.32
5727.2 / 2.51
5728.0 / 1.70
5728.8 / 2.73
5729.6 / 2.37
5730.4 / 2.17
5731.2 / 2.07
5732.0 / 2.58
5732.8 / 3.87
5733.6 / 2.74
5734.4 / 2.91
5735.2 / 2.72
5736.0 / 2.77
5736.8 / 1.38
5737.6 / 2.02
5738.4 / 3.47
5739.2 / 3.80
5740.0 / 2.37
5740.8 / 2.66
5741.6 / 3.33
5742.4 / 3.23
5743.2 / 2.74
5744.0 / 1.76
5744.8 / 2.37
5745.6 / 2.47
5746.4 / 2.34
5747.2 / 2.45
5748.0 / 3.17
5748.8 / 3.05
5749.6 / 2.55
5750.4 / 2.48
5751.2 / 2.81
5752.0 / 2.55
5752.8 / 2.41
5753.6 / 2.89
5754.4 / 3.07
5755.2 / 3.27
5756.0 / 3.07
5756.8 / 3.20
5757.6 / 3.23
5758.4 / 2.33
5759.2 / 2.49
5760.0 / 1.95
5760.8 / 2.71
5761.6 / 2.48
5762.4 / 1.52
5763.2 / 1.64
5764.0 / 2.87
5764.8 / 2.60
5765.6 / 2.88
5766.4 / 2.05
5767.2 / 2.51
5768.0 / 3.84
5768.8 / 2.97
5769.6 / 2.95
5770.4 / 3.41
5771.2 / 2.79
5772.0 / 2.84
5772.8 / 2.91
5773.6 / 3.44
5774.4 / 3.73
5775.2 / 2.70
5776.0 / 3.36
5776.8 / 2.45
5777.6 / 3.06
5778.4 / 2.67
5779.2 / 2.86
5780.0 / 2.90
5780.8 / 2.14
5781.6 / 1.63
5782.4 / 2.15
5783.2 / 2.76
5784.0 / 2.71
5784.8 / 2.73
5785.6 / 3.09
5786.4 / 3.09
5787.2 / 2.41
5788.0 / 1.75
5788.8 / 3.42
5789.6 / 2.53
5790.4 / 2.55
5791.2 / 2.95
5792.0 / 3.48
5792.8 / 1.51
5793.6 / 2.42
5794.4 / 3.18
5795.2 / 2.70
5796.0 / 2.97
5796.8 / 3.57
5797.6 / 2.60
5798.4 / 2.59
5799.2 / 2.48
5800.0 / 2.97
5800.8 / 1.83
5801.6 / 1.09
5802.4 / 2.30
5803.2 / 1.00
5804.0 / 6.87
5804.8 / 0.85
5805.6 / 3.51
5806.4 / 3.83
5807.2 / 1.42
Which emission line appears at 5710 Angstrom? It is [O III]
